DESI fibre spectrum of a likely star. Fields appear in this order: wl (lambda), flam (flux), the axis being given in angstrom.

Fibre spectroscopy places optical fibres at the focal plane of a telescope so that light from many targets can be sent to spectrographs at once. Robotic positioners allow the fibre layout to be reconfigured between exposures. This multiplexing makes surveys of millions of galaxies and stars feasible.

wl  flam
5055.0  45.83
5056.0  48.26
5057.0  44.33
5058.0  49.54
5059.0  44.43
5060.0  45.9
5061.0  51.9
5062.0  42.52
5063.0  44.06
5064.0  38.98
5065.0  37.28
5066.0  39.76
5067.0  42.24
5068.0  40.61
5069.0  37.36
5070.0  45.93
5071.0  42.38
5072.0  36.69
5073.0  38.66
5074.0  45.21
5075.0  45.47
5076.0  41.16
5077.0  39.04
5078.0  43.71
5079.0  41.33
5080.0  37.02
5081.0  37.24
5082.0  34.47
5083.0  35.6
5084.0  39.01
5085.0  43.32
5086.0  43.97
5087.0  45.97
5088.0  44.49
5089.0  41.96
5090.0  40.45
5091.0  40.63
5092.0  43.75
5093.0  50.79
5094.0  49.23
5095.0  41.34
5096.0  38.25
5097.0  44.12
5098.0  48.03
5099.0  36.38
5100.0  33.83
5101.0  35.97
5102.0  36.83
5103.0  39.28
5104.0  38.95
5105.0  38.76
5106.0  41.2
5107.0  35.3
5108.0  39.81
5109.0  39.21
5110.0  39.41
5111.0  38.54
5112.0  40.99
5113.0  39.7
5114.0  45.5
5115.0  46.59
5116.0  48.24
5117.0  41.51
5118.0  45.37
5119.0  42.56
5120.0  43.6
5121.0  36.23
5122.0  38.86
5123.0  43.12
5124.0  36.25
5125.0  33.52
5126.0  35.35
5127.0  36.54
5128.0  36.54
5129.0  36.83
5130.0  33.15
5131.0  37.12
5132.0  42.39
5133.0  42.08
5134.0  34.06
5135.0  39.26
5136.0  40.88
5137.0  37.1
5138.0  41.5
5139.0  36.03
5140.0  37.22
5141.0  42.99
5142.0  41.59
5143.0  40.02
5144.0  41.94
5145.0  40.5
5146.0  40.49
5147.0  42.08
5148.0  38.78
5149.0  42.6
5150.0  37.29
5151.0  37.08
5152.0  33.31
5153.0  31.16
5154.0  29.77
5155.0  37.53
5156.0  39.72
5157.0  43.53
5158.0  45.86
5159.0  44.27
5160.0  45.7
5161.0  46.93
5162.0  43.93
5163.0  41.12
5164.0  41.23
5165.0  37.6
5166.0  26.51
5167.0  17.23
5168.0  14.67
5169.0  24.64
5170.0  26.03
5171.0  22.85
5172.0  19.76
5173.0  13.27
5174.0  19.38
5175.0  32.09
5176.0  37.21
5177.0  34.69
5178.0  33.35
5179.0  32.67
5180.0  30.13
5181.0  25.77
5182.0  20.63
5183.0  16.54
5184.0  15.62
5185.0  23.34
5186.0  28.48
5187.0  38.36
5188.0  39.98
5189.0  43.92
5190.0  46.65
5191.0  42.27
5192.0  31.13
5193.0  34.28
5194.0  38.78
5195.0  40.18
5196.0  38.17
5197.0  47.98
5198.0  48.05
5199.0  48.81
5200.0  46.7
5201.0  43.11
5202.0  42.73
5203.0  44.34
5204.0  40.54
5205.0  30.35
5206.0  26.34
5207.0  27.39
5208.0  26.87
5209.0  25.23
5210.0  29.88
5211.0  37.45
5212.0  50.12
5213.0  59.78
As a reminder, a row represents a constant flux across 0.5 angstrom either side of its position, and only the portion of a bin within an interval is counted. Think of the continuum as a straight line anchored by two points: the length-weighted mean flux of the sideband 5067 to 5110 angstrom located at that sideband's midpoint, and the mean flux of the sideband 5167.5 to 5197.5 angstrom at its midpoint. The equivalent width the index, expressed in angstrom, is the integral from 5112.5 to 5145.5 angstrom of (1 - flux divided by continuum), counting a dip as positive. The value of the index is -3.2 angstrom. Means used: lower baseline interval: 40.8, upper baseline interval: 30.4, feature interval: 39.8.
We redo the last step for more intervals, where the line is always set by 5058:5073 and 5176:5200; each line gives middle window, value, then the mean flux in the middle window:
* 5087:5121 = -1.3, 41.5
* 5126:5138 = 0.2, 37.9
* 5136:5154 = -0.5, 38.7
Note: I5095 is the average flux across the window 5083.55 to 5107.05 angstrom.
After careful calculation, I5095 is 41.4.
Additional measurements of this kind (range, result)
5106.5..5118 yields 41.5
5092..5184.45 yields 36.8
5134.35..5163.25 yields 40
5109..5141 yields 39.6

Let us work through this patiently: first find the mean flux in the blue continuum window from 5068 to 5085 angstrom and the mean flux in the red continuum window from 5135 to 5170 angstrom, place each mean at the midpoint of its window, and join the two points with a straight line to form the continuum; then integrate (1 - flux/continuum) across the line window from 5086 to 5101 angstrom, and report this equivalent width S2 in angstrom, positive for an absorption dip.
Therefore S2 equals -1.15 angstrom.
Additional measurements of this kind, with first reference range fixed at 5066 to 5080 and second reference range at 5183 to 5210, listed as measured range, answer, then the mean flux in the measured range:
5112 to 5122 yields -0.85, 42.9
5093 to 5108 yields 0.01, 40.2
